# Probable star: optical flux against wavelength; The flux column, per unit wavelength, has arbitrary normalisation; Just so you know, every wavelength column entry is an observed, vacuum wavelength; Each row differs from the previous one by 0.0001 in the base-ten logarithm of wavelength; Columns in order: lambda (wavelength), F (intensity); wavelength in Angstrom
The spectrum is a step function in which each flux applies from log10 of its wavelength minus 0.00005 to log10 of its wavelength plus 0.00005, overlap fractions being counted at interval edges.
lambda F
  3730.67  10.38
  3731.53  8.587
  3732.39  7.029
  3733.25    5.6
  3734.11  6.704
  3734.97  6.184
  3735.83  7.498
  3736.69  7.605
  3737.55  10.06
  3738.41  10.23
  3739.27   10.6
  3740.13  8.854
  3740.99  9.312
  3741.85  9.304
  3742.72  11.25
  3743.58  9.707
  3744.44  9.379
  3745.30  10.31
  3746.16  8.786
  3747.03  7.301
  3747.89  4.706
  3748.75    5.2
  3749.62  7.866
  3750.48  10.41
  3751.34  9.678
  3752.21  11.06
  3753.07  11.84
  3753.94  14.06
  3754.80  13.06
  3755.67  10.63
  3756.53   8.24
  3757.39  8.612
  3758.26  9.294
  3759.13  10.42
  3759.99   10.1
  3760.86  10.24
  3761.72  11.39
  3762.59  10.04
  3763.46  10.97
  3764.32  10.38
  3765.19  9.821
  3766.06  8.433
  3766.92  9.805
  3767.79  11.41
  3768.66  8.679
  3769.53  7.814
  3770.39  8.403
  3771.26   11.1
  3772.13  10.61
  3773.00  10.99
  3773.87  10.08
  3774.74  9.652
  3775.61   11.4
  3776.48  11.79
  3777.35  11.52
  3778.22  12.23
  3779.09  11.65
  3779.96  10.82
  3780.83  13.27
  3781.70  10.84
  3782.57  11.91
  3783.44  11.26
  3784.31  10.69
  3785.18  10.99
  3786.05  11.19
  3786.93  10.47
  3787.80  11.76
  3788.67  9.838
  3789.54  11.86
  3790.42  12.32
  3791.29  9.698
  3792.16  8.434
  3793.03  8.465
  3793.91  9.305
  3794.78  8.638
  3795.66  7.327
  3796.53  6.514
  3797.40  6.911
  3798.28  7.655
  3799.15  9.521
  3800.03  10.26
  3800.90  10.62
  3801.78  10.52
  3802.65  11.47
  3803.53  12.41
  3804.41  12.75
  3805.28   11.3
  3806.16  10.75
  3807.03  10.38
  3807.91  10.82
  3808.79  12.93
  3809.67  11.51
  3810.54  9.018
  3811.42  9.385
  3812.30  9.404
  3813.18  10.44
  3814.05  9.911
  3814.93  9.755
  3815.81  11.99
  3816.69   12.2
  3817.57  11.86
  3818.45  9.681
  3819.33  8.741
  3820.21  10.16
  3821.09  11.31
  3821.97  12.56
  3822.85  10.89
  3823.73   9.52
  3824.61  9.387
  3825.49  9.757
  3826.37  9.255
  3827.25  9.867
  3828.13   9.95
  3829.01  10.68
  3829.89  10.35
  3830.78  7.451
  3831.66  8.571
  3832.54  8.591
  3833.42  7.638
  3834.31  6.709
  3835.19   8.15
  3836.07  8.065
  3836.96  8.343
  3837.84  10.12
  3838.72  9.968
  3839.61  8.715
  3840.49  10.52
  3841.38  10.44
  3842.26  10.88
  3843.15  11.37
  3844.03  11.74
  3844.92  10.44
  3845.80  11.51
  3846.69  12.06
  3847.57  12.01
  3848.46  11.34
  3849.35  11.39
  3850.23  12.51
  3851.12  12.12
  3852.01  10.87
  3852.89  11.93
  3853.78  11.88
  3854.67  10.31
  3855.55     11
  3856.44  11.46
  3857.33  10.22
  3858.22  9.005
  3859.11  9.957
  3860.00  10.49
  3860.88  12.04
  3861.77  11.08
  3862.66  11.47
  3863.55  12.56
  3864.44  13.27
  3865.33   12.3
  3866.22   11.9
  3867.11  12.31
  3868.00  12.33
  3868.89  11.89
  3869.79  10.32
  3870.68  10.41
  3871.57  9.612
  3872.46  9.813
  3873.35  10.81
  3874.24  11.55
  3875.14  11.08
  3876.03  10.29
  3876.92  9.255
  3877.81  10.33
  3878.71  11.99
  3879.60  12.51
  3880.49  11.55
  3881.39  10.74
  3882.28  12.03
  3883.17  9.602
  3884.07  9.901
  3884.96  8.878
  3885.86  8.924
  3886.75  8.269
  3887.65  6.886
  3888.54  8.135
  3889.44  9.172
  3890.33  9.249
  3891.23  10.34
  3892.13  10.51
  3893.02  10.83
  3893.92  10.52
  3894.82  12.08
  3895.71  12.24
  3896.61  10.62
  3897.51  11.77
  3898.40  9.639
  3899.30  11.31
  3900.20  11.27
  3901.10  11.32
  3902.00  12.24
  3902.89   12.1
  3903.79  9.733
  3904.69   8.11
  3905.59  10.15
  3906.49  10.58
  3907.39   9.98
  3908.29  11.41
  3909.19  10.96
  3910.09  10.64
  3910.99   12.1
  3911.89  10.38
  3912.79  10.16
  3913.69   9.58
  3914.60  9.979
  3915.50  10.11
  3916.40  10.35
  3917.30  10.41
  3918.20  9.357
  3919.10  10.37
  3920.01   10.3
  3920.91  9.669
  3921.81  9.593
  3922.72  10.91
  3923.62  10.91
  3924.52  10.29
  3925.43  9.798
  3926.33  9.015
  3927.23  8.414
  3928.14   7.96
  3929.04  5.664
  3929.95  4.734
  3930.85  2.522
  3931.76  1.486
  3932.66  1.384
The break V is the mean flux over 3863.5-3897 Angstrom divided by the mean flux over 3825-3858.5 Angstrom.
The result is 1.04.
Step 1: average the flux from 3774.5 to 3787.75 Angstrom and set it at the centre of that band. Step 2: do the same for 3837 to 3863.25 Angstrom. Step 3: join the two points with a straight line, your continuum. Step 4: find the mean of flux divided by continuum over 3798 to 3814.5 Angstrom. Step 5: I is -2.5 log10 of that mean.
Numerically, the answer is 0.060 mag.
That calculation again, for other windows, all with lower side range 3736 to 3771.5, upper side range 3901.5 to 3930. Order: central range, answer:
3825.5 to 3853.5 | -0.034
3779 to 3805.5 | -0.065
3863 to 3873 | -0.168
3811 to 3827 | -0.062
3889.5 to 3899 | -0.086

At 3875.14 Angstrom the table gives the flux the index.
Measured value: 11.08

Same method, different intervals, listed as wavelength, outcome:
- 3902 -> 12.24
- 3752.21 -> 11.06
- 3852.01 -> 10.87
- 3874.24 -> 11.55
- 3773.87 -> 10.08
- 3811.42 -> 9.385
